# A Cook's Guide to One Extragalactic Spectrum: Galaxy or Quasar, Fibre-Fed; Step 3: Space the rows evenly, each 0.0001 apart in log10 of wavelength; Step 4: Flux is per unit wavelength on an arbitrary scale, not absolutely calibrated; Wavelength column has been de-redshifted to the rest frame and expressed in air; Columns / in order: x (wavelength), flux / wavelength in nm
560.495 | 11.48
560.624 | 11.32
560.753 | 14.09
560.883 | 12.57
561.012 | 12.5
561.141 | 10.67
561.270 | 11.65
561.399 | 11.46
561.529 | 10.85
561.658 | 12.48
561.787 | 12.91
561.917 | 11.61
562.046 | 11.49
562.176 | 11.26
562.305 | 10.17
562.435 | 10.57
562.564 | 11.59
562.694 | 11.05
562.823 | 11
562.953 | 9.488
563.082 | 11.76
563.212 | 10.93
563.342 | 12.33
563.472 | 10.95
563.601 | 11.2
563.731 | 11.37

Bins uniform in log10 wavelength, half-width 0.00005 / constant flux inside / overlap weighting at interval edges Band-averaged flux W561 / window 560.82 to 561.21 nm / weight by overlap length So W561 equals 11.9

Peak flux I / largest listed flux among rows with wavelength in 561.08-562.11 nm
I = 12.91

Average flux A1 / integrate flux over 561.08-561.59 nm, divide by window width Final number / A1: 11.2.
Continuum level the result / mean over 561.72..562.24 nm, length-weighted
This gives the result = 11.8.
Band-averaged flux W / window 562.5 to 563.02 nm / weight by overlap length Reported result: 10.8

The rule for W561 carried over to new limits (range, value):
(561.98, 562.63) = 11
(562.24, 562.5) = 10.4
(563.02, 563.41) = 11.6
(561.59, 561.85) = 12.7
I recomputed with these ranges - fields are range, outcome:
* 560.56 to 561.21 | 14.09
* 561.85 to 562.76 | 11.61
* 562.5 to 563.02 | 11.59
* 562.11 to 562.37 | 11.26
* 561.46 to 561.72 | 12.48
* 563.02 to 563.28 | 11.76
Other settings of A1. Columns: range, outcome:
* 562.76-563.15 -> 10.7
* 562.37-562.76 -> 11.1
